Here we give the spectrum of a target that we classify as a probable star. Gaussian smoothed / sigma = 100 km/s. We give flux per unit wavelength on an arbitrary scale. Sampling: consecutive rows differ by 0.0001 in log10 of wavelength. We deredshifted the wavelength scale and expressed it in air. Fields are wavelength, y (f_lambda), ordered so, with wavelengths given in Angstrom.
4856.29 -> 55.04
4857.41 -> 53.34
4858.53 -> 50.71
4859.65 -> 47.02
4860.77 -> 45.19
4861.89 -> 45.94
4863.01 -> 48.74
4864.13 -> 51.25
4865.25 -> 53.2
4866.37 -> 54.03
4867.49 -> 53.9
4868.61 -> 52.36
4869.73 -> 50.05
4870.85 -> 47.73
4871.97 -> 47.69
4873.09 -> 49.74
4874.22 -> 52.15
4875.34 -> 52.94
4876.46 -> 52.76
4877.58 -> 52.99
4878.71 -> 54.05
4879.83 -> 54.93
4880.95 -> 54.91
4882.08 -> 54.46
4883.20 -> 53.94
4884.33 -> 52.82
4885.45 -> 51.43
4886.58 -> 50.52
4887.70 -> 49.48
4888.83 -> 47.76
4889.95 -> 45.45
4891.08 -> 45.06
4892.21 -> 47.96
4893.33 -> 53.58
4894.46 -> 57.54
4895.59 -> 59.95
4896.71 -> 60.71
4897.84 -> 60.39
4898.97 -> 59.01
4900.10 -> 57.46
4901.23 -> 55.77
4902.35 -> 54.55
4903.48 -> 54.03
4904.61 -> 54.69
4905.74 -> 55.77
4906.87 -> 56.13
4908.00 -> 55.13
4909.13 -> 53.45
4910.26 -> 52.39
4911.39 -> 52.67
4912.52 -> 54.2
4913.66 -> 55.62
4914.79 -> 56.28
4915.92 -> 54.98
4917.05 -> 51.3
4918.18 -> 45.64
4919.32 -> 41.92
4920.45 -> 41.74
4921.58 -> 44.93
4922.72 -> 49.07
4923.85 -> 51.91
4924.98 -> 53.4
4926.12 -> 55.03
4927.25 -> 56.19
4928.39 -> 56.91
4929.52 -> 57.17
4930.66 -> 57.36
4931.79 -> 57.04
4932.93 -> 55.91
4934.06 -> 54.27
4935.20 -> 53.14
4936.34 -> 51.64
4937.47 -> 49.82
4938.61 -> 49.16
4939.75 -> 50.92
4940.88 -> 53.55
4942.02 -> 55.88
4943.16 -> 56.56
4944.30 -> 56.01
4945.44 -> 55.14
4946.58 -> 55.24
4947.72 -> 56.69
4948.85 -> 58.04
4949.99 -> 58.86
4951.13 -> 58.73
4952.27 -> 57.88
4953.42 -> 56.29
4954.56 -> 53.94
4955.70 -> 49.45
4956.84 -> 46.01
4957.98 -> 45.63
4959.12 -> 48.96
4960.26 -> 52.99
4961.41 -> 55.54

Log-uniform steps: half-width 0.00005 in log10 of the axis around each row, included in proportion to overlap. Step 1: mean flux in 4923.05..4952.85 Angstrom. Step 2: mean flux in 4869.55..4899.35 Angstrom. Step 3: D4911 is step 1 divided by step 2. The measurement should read 1.0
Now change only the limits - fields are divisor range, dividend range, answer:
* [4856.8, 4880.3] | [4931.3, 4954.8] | 1.08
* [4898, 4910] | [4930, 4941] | 0.96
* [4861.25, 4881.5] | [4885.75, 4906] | 1.04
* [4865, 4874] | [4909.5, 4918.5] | 1.04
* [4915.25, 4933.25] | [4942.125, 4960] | 1.05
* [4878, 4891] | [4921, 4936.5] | 1.05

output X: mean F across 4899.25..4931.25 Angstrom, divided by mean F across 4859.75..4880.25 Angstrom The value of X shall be 1.0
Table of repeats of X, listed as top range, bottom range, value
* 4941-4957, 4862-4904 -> 1.05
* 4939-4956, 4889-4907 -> 1.02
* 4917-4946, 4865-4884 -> 1.00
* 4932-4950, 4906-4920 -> 1.04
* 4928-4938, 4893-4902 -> 0.94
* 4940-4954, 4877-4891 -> 1.09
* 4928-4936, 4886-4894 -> 1.15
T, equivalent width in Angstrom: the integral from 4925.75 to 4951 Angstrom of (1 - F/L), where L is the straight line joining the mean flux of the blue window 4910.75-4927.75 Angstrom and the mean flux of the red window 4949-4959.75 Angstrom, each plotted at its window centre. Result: -1.4 Angstrom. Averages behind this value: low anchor 51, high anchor 53.1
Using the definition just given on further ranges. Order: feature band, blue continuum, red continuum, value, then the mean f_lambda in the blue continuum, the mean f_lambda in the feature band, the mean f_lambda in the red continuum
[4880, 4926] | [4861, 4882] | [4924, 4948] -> 0.2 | 51.6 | 52.7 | 54.5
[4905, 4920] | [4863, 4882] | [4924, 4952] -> 0.4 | 52.1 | 52.7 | 55.1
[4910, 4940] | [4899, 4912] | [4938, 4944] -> 1.0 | 54.9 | 52.2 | 53.3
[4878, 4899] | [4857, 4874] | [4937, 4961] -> -0.9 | 50.1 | 53.2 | 53.6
